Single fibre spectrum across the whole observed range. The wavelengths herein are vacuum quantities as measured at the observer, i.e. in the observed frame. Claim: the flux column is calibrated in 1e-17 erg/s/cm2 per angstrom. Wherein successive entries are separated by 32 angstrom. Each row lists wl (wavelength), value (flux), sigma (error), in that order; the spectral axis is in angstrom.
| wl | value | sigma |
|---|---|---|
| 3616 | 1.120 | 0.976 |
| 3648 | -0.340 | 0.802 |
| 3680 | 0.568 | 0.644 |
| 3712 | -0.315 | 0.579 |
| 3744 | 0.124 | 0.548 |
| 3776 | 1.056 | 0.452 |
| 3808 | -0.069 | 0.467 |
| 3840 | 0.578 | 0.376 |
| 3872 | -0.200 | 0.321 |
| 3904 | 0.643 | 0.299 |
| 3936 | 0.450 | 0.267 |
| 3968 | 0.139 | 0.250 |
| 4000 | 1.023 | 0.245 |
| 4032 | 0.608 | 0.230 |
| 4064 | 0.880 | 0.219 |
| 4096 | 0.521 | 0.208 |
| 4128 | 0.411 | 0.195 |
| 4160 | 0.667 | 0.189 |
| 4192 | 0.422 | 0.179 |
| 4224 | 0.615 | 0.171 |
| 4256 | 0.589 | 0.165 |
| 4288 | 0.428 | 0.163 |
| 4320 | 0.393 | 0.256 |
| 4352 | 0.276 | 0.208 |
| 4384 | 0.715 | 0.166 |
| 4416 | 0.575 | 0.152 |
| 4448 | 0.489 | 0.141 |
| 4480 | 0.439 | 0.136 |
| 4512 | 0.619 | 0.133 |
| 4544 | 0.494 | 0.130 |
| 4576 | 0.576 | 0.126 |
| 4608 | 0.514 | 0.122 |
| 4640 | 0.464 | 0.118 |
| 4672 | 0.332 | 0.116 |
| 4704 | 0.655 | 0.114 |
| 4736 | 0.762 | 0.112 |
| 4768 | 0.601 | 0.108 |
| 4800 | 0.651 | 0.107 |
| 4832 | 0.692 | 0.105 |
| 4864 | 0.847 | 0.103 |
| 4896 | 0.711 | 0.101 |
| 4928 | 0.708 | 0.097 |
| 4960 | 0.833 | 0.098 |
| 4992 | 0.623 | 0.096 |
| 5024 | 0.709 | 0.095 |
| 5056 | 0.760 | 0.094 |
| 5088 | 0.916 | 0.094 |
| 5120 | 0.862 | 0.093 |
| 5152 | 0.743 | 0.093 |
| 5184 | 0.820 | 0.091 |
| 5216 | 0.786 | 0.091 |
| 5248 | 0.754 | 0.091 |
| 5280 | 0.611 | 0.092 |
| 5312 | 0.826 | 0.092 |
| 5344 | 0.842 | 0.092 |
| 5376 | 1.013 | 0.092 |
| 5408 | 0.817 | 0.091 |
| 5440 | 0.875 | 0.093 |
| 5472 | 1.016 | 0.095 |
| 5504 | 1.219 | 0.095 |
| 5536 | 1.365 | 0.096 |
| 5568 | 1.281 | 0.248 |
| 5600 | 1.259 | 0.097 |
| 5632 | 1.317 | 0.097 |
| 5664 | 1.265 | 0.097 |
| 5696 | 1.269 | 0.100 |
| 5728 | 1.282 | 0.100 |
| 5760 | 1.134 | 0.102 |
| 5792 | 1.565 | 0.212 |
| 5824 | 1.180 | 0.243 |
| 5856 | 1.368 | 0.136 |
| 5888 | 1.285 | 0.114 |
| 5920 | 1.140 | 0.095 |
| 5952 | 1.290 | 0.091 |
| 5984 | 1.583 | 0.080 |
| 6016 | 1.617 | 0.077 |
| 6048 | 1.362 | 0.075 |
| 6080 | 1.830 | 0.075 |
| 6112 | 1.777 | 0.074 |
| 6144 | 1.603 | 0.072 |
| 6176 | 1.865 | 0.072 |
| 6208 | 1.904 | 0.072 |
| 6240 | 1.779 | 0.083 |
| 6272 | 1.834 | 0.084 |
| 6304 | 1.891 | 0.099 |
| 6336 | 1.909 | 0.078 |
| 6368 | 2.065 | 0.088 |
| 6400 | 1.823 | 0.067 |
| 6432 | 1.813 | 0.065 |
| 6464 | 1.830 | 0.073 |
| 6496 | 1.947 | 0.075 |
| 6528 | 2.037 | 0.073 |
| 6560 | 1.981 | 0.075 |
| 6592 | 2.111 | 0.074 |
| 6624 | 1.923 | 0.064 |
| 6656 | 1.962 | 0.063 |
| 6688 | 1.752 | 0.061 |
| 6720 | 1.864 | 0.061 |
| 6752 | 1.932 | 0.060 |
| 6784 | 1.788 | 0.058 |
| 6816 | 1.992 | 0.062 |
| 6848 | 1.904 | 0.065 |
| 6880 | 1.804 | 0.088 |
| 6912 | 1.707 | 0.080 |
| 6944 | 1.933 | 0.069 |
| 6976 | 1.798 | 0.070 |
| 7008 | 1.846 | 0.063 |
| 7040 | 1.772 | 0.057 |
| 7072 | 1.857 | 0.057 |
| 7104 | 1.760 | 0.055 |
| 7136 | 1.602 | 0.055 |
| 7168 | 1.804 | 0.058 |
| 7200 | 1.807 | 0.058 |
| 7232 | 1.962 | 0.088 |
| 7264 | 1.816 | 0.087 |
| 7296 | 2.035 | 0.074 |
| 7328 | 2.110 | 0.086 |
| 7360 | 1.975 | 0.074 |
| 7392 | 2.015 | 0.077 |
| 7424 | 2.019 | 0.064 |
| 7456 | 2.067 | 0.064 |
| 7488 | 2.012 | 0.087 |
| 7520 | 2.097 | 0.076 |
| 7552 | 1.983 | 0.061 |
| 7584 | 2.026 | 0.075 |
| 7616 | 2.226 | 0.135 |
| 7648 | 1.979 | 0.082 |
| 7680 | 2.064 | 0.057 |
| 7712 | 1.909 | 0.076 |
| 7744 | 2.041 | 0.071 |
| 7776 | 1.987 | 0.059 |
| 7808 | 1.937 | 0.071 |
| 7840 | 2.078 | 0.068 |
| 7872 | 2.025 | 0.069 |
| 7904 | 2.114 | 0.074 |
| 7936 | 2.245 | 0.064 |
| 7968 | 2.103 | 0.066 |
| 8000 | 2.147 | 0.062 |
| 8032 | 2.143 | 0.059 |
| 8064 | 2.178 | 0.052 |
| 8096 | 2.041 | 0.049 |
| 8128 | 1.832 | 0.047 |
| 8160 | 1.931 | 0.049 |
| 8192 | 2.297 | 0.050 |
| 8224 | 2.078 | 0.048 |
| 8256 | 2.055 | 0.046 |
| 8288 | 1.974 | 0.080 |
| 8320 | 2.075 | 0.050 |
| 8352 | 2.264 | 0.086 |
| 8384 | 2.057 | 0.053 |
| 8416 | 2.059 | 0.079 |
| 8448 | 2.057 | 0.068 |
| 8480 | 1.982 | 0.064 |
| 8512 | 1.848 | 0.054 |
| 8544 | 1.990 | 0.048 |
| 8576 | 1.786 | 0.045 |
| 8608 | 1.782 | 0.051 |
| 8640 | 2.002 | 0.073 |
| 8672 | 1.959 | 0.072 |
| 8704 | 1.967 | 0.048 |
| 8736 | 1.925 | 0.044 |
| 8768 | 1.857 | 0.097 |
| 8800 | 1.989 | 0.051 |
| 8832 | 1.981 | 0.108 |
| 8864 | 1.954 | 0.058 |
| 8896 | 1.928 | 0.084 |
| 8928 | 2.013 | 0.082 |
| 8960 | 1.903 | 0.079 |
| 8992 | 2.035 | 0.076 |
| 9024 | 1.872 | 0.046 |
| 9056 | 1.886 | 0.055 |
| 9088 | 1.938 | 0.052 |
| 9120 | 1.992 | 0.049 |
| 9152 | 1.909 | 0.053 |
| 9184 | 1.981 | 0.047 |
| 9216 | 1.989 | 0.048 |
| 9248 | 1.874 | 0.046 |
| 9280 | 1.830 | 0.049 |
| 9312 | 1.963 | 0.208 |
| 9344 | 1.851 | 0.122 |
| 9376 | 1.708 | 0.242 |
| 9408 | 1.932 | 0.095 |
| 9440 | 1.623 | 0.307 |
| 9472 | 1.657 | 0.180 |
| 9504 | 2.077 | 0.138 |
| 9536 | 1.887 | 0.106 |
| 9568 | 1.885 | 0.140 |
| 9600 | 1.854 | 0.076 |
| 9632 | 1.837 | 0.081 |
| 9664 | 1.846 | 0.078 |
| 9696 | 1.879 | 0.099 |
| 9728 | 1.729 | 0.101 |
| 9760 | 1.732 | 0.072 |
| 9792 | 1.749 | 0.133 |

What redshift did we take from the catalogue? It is 0.377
